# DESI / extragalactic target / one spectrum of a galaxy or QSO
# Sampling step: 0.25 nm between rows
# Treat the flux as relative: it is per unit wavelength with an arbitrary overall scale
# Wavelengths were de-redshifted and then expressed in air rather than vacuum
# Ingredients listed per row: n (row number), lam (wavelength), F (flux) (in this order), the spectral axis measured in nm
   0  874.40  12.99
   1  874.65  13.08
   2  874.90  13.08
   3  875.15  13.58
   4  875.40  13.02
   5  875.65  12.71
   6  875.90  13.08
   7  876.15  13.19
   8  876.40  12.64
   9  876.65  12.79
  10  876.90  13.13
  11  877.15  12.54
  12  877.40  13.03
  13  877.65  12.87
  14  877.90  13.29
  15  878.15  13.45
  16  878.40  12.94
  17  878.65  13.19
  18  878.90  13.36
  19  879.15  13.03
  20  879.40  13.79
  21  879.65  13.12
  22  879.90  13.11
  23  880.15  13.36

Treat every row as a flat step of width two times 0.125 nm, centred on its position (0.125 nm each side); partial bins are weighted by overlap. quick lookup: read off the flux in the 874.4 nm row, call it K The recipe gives 12.99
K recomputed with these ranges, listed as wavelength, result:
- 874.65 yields 13.08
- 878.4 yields 12.94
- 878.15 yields 13.45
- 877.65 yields 12.87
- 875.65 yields 12.71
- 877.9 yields 13.29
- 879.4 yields 13.79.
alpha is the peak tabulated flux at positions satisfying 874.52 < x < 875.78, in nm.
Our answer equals 13.58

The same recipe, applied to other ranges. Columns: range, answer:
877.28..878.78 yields 13.45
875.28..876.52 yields 13.19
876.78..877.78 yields 13.13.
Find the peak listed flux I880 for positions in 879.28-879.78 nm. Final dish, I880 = 13.79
